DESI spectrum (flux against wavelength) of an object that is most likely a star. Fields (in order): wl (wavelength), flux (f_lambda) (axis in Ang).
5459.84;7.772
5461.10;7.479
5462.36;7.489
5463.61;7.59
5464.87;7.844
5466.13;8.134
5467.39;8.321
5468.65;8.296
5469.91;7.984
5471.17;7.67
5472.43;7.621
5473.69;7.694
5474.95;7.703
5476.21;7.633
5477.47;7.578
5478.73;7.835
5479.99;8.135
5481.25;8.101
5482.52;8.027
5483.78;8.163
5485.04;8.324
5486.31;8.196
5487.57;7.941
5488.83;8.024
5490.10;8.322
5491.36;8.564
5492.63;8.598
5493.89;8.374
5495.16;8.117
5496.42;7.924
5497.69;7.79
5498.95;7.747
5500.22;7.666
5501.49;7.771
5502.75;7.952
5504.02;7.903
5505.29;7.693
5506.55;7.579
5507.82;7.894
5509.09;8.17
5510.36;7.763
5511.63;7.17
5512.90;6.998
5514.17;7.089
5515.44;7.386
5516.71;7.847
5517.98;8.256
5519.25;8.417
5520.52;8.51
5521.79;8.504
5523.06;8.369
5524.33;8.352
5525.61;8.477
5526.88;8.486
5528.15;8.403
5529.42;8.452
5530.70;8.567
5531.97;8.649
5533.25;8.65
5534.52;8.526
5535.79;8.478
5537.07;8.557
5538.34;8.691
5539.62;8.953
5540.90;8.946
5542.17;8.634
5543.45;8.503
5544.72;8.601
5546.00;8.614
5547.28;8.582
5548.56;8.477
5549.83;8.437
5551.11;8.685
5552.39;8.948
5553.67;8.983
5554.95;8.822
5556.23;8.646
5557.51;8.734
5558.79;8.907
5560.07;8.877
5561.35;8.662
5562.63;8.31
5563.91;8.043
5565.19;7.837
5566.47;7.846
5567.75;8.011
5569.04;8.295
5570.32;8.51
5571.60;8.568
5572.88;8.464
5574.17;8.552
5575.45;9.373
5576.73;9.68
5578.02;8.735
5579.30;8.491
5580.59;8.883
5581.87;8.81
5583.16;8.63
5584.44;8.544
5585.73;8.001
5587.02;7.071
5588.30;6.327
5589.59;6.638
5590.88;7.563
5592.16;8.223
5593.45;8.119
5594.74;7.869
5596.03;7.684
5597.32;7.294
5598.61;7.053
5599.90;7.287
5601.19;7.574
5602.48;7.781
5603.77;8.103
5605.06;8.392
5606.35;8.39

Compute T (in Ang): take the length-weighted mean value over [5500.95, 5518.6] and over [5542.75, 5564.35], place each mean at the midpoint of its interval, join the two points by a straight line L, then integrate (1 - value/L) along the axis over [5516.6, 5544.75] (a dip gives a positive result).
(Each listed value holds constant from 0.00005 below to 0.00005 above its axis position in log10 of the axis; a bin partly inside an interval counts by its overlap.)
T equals -1.3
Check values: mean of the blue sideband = 7.68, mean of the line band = 8.53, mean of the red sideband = 8.64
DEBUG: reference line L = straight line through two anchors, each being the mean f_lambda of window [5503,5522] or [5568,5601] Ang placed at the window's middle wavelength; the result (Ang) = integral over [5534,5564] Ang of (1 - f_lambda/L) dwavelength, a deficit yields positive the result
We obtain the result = -2.7 Ang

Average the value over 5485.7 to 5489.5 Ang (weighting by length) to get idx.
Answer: 8.06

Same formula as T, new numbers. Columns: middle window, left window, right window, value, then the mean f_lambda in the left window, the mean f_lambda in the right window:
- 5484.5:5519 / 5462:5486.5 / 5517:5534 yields 1.3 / 7.92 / 8.46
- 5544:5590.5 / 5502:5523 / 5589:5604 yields -4.6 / 7.84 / 7.59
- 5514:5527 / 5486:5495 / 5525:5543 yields 0.5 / 8.28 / 8.6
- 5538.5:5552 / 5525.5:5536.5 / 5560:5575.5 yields -0.3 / 8.53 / 8.36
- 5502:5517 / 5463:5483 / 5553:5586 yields 1.0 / 7.88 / 8.59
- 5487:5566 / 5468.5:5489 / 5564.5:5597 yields -2.4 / 7.93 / 8.18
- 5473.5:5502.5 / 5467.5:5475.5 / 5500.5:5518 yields -0.9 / 7.86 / 7.66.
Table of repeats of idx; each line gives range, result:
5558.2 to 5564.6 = 8.56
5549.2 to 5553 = 8.68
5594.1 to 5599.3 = 7.47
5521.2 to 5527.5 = 8.43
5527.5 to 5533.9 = 8.55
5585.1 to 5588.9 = 7.14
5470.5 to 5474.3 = 7.66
